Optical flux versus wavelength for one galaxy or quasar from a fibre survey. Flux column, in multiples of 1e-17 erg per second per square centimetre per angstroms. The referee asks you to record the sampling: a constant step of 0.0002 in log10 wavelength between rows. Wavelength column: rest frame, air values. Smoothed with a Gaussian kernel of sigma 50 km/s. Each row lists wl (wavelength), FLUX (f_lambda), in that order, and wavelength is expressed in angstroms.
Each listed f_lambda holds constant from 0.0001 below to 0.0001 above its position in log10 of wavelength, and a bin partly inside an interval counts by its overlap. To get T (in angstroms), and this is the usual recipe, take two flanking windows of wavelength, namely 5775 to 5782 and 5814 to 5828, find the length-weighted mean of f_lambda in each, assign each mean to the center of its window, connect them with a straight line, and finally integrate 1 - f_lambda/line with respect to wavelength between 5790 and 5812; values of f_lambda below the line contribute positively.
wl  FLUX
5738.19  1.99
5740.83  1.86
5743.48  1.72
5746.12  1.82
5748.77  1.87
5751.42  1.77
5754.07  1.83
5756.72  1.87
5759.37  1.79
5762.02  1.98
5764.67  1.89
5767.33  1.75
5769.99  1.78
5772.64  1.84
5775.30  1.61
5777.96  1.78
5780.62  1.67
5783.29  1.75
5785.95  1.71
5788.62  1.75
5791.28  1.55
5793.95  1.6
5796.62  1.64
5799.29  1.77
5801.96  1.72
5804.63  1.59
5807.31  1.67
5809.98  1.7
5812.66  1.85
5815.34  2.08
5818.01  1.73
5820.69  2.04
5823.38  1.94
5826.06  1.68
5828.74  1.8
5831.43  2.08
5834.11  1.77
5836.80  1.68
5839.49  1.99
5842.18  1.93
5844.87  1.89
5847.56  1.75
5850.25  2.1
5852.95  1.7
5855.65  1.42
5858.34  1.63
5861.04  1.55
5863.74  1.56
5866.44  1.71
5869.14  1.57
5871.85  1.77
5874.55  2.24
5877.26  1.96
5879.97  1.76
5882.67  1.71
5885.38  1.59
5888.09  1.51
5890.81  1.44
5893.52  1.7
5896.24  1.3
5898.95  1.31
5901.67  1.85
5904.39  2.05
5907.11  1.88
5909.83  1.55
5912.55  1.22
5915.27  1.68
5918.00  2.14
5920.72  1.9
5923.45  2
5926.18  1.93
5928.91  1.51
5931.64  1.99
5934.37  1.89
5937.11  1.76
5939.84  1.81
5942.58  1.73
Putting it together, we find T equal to 1.7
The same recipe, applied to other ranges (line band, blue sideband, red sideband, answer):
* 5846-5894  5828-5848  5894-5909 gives 1.78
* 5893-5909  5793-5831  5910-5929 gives 0.88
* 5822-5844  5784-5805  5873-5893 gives -2.02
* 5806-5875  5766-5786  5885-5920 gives -4.41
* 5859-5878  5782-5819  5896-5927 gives -0.19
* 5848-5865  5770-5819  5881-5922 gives 0.20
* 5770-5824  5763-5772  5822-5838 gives 2.17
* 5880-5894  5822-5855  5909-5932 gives 1.56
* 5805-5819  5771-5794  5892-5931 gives -0.71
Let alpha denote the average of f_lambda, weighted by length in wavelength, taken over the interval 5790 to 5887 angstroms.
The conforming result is 1.77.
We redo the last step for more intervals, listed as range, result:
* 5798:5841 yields 1.82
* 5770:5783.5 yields 1.73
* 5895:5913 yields 1.62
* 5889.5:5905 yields 1.59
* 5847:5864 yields 1.68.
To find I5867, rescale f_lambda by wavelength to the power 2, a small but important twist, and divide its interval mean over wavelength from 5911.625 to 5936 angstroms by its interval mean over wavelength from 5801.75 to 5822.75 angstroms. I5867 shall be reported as 1.04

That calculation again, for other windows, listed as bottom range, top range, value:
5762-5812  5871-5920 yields 1.03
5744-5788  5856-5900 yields 0.95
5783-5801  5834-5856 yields 1.11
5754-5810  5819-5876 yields 1.06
